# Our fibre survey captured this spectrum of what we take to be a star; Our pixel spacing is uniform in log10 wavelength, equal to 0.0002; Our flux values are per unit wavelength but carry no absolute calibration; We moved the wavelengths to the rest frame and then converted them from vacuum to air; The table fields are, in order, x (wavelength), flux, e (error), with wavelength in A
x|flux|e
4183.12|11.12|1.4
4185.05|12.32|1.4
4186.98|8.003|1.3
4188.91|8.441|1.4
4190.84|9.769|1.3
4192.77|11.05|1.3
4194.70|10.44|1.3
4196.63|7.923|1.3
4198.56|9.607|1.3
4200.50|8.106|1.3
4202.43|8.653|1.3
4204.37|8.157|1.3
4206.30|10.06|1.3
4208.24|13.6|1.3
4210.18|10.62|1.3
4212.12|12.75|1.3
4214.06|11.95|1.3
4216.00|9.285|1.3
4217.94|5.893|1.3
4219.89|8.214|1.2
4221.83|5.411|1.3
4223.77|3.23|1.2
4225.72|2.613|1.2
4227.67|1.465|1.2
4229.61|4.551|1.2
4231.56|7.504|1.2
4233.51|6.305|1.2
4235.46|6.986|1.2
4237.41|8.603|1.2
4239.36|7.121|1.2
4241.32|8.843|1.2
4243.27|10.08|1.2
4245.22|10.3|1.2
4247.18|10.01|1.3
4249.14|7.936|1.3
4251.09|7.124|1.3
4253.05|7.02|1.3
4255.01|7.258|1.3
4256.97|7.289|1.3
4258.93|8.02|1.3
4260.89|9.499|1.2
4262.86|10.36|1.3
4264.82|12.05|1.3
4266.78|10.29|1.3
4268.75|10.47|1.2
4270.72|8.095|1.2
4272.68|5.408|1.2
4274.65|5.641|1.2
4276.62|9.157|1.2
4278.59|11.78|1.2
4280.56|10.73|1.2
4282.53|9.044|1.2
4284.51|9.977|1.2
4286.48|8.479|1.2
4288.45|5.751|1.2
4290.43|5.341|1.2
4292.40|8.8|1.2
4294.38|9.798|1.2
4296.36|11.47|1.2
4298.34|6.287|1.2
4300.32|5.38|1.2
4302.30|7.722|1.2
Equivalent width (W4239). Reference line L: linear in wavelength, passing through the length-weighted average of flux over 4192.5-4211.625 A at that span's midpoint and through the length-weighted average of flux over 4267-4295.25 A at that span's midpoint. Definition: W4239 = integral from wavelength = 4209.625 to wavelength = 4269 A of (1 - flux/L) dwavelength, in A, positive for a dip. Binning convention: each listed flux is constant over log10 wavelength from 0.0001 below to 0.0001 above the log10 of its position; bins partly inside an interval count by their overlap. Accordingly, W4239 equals 7.7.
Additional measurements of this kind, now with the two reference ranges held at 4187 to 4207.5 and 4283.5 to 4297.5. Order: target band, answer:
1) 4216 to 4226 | 3.75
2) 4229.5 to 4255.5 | 2.66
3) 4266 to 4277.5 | 0.68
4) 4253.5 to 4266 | -0.41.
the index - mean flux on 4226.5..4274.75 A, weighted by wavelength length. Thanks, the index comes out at 7.95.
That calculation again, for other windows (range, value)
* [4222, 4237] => 4.86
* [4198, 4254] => 7.99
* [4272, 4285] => 8.85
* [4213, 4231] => 5.92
